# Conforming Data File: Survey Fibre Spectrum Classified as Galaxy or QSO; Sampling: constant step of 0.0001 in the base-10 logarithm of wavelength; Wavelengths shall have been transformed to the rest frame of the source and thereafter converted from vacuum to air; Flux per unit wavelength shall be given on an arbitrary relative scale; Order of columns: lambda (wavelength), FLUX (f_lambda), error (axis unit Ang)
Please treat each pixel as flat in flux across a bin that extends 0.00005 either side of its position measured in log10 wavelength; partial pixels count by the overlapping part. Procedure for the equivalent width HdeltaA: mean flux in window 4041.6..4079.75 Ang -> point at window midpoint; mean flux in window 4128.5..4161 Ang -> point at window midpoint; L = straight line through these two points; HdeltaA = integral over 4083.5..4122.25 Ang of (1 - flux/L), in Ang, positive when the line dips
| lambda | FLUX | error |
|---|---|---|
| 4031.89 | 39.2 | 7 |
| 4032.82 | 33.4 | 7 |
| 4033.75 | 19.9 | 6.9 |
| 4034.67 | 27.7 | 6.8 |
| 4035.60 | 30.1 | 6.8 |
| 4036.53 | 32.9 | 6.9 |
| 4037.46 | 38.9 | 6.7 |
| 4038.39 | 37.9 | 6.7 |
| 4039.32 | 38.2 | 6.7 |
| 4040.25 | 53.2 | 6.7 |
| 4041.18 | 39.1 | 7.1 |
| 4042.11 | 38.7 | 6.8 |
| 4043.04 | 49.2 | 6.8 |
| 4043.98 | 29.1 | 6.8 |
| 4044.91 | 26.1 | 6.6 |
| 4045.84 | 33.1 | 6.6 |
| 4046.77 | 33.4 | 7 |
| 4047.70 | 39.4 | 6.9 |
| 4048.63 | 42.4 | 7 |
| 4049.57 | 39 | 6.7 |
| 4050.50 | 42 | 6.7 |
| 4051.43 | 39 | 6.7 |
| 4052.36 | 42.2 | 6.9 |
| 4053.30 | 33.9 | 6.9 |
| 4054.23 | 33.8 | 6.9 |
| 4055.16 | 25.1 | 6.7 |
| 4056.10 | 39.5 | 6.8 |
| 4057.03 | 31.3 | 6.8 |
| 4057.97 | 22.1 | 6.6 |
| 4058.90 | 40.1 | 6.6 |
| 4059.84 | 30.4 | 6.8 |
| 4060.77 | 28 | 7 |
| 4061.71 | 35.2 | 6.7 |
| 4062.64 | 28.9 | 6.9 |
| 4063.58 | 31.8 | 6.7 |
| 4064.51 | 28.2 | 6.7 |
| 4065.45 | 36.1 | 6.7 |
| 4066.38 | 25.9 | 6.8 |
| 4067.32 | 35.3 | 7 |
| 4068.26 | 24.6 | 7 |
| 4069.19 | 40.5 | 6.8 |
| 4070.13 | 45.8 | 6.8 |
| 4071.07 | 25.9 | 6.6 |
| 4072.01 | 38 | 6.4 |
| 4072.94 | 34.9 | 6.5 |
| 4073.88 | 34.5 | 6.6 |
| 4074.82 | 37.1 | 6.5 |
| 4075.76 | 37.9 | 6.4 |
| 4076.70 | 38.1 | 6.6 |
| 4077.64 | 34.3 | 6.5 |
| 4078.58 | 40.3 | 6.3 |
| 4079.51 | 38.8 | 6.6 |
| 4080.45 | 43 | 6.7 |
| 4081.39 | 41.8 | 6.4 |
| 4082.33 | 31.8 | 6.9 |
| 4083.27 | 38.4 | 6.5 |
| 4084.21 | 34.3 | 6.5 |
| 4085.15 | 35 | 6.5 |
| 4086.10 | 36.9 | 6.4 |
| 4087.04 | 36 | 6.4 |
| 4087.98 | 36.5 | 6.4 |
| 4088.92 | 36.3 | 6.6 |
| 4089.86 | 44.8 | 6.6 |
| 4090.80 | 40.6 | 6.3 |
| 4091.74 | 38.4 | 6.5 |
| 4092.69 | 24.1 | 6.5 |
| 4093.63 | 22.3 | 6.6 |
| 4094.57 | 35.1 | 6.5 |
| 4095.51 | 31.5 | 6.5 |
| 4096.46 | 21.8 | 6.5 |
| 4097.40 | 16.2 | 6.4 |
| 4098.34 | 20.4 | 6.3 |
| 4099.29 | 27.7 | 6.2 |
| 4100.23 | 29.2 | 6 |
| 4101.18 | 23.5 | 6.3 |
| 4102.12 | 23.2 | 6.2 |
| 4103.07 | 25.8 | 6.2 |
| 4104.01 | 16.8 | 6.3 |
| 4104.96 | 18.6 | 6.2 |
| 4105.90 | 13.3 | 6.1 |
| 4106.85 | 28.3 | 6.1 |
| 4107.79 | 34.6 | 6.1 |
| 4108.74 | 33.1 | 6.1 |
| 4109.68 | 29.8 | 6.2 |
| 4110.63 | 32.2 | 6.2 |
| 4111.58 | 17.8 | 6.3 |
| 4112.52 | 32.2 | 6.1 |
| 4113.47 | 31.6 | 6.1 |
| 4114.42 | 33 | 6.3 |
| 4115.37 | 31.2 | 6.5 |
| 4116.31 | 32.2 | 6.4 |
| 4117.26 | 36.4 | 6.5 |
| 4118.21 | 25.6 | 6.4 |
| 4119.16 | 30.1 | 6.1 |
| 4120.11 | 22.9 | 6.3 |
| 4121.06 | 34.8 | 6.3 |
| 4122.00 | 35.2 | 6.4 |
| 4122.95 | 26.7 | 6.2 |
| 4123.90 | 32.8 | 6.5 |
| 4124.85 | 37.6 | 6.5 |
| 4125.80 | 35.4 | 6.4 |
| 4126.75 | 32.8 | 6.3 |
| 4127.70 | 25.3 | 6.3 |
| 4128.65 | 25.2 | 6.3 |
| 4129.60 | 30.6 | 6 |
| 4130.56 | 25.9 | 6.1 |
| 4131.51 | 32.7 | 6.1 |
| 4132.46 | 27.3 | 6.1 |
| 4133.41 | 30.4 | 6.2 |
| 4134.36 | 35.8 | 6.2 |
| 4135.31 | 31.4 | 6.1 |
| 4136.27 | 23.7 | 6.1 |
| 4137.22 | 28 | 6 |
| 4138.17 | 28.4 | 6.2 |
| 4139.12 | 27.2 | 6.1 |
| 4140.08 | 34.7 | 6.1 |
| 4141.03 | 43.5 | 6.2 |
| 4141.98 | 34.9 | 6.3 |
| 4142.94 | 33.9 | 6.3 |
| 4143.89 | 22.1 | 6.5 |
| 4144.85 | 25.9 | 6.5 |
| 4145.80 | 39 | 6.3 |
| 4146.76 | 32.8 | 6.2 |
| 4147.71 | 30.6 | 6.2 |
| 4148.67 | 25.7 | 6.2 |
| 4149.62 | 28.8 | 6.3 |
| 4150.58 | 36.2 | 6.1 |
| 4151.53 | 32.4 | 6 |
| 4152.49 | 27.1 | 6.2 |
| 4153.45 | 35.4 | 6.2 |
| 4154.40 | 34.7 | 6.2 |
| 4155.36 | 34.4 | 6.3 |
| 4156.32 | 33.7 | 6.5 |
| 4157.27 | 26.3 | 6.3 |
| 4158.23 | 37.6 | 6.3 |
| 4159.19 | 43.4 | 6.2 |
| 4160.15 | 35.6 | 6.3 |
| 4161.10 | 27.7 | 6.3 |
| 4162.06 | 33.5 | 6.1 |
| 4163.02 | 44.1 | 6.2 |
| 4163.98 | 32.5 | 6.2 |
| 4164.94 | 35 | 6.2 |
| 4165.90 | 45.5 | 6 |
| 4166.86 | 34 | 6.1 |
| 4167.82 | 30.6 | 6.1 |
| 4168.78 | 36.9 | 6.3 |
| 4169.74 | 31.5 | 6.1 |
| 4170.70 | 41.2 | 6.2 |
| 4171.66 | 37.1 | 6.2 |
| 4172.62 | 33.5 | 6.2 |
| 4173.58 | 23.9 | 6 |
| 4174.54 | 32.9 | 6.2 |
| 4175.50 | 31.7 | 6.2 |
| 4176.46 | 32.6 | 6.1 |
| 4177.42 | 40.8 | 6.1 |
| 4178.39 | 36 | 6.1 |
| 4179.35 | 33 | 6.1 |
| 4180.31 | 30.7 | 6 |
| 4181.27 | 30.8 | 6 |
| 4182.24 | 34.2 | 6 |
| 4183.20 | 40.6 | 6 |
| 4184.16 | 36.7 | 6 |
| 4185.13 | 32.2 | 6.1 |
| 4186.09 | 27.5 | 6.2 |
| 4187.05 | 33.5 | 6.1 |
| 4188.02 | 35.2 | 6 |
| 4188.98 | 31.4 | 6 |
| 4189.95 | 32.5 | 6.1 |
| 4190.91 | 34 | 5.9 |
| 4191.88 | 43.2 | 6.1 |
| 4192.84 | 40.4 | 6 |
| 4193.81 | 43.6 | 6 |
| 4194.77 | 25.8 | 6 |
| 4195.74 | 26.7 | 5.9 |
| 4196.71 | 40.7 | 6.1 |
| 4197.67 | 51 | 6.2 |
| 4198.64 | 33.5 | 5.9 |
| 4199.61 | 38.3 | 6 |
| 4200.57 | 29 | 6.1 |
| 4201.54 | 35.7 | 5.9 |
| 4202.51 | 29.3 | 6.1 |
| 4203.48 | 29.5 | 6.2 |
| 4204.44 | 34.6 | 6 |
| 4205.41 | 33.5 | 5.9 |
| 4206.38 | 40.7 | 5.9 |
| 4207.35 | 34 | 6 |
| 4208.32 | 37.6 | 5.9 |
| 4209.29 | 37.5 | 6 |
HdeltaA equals 4.4 Ang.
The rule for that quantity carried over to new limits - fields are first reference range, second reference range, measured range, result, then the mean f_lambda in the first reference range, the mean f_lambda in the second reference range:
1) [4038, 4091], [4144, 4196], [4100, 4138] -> 6.6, 36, 33.9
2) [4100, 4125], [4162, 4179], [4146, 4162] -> 0.2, 28.3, 35.2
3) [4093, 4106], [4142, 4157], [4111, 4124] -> -1.8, 23.5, 31.5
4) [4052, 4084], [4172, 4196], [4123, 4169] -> 2.2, 34.5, 33.8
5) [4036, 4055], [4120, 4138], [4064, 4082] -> -0.2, 37.8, 30.4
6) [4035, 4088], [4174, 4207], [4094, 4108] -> 4.4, 35.6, 34.7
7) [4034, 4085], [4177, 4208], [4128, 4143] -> 1.9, 35.4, 35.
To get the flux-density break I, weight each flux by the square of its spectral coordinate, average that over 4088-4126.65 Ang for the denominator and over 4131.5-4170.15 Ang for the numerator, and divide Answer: 1.15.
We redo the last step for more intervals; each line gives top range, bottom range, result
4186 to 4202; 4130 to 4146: 1.19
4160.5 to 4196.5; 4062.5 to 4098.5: 1.06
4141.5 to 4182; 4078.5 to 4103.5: 1.08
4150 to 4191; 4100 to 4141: 1.20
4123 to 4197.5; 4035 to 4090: 0.97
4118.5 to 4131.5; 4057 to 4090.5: 0.89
